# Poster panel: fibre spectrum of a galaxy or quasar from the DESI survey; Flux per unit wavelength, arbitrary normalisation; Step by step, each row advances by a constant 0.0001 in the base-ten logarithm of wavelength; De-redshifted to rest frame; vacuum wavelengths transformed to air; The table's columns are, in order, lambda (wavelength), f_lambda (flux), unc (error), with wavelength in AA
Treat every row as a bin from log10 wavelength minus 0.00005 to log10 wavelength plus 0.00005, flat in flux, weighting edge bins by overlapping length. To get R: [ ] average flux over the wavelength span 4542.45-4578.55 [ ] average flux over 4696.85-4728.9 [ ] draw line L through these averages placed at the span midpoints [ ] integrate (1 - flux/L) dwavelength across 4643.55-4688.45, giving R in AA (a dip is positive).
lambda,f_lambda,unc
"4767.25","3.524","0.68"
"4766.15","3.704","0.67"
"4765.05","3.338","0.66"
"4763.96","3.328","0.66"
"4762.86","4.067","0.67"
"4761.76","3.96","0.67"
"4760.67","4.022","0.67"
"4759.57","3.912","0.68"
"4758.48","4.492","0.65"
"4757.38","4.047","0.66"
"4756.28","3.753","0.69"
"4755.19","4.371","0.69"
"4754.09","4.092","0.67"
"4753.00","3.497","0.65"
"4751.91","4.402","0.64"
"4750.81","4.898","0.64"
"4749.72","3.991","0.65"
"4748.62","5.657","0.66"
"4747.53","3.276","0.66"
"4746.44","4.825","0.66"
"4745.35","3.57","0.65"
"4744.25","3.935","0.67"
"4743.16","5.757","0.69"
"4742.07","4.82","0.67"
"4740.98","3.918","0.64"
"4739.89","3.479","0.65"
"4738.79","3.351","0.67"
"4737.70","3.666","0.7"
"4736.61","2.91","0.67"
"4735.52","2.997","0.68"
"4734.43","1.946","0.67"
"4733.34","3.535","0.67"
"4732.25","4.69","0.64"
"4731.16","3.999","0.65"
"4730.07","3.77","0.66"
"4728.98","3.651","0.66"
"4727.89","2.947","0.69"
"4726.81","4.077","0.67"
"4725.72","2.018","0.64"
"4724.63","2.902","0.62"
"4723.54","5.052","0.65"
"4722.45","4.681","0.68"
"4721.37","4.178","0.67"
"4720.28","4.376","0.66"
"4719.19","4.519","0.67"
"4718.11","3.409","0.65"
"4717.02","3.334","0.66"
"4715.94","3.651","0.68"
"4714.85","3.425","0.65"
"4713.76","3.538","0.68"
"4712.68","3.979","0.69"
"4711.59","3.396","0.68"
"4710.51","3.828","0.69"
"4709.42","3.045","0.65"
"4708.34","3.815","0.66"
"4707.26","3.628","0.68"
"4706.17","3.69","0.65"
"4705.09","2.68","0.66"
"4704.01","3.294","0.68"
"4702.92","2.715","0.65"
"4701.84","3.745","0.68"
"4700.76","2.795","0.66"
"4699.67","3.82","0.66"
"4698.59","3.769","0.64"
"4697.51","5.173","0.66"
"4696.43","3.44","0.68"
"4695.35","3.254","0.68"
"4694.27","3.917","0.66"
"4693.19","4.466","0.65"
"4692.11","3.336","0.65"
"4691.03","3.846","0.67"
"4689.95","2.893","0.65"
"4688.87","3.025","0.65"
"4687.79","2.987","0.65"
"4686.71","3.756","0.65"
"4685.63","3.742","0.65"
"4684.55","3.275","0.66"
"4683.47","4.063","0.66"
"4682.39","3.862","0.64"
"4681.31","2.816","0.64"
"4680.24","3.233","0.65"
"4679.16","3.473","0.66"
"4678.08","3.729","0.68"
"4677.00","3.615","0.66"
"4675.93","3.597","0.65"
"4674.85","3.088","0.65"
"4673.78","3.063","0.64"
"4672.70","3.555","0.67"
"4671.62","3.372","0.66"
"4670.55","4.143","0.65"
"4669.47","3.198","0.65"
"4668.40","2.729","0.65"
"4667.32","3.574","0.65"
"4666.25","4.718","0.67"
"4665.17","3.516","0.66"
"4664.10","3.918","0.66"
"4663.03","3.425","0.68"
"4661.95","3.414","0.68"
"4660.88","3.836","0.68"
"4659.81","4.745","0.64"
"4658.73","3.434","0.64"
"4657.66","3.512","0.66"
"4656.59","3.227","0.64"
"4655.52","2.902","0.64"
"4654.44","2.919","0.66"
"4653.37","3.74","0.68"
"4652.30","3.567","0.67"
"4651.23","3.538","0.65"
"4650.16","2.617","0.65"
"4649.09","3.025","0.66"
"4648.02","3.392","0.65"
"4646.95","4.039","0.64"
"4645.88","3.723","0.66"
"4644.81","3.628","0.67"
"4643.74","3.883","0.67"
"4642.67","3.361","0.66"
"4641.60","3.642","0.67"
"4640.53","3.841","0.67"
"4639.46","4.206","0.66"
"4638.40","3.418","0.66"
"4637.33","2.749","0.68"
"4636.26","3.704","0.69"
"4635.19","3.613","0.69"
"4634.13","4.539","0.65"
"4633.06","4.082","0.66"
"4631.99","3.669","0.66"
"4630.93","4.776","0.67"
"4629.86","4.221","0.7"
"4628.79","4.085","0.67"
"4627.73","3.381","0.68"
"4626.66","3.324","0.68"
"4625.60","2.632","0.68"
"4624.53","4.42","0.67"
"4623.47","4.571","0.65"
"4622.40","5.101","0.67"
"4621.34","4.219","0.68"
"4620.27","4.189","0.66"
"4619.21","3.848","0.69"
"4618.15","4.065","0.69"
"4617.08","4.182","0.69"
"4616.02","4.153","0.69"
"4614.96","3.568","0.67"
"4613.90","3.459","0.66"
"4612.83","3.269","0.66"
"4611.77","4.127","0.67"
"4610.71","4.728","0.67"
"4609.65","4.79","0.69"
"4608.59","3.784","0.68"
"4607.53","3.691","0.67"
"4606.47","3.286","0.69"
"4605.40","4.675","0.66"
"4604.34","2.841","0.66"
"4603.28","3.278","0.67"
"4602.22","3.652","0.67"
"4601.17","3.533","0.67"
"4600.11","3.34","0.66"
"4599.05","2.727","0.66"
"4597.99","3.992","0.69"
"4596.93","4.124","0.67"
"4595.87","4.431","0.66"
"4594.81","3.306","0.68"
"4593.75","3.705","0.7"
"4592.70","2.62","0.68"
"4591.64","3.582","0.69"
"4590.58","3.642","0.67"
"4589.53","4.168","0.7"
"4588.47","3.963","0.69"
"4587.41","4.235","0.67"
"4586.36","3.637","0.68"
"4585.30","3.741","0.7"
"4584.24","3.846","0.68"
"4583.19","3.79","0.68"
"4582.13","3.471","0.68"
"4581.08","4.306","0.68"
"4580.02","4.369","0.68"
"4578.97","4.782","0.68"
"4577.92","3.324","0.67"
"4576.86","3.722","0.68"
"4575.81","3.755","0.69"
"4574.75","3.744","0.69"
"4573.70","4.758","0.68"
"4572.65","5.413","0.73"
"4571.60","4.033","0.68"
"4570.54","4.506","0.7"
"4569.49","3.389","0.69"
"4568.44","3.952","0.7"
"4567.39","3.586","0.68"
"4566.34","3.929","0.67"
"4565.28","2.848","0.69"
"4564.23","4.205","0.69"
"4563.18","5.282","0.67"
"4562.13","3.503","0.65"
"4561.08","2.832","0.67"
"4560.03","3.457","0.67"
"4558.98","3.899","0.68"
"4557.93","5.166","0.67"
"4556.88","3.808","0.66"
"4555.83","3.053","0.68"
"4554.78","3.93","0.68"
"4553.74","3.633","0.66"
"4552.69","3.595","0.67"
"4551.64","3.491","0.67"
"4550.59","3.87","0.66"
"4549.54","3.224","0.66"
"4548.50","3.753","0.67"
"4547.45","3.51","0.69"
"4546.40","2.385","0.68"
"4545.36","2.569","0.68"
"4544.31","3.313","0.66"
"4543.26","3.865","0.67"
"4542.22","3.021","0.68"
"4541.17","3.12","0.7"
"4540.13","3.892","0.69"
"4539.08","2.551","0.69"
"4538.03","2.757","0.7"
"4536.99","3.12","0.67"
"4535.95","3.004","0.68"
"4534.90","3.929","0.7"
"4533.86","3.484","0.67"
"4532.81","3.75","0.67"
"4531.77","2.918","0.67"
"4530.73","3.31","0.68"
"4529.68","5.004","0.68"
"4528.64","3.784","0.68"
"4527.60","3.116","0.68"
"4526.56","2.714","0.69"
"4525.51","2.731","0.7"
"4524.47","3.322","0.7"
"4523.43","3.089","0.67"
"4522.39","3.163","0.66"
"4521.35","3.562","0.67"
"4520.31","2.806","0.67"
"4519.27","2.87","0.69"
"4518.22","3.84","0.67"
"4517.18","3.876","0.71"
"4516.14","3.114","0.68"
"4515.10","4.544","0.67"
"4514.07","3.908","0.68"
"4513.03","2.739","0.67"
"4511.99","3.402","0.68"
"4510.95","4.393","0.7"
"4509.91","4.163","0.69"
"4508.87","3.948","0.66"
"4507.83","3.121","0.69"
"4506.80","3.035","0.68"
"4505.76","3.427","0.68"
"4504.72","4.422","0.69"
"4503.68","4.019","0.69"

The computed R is 2.0 AA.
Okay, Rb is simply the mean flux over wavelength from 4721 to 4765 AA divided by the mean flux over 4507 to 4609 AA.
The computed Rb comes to 1.1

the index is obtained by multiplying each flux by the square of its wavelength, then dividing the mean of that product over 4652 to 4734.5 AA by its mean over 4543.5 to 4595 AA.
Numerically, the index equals 1.0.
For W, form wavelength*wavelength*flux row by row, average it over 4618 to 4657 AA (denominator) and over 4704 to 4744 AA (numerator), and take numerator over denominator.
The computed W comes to 1.03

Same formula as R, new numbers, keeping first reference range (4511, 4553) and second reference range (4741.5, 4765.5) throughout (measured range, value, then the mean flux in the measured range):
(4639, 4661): 1.4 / 3.55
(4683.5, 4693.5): 1.2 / 3.49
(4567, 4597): -3.2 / 3.93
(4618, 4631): -1.2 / 4.04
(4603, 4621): -1.1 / 3.89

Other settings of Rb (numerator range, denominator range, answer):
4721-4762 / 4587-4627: 1.03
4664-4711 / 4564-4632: 0.91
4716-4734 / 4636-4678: 1.08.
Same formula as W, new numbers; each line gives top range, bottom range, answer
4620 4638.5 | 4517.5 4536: 1.22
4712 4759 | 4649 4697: 1.14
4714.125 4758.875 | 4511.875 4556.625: 1.26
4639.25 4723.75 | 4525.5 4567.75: 1.09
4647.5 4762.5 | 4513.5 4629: 1.05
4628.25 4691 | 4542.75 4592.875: 0.98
